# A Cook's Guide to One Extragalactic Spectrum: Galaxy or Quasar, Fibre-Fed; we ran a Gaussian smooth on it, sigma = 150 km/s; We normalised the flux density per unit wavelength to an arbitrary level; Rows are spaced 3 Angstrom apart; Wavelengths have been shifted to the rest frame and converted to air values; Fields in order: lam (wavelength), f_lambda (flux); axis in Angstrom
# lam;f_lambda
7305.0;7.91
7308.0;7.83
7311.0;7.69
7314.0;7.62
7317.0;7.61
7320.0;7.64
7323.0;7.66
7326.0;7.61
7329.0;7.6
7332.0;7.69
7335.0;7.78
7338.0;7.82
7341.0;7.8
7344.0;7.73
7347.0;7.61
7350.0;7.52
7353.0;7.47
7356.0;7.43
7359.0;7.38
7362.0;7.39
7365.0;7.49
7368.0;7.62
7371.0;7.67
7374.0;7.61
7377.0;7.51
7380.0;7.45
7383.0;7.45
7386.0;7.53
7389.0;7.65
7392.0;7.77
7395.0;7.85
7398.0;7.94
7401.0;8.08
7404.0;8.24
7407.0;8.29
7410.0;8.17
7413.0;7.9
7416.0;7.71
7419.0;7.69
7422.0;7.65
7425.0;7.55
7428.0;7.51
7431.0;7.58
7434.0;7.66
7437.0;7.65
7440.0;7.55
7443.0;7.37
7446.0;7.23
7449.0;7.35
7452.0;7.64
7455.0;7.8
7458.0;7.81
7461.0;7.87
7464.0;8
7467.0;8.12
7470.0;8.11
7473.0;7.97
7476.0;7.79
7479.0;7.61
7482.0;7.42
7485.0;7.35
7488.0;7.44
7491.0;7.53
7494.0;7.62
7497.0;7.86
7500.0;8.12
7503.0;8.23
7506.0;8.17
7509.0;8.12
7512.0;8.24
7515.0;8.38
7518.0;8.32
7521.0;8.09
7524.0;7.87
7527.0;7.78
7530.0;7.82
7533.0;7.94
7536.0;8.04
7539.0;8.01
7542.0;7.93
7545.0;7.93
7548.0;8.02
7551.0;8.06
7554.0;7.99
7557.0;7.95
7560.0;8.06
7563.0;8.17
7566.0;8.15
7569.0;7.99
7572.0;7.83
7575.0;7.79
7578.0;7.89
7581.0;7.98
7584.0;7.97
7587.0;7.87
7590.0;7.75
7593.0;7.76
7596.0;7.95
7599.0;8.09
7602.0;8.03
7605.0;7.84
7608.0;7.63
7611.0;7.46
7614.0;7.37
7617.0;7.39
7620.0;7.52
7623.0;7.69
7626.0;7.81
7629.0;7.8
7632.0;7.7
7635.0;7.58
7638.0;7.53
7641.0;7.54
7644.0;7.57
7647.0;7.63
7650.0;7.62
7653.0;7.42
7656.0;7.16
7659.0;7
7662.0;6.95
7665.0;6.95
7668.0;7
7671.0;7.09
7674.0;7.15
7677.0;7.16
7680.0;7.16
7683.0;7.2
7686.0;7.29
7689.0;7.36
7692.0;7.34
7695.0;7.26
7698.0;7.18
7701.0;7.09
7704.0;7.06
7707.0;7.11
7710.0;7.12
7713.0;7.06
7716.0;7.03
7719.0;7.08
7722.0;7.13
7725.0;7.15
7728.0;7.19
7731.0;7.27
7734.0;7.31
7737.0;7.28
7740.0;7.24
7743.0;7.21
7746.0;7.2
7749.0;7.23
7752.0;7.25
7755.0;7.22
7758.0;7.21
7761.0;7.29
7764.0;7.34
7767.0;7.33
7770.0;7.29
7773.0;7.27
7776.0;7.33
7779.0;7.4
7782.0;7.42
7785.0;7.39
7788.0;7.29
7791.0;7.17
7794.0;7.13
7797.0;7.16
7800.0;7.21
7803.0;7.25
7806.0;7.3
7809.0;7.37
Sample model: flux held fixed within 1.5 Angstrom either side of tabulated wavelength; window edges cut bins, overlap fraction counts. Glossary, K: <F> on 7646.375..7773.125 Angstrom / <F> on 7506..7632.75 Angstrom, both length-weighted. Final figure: 0.91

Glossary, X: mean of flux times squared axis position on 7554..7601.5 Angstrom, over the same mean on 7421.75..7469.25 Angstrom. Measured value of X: 1.08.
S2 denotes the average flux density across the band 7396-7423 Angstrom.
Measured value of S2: 7.97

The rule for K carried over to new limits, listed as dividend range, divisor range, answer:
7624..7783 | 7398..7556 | 0.93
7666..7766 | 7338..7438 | 0.94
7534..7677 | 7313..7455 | 1.00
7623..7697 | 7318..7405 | 0.96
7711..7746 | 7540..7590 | 0.90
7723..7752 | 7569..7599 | 0.92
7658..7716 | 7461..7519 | 0.90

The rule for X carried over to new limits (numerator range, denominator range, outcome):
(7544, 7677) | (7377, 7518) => 1.03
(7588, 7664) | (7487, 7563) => 0.98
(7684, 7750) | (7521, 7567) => 0.94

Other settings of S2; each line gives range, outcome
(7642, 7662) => 7.37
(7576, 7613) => 7.84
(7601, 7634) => 7.65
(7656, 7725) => 7.13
